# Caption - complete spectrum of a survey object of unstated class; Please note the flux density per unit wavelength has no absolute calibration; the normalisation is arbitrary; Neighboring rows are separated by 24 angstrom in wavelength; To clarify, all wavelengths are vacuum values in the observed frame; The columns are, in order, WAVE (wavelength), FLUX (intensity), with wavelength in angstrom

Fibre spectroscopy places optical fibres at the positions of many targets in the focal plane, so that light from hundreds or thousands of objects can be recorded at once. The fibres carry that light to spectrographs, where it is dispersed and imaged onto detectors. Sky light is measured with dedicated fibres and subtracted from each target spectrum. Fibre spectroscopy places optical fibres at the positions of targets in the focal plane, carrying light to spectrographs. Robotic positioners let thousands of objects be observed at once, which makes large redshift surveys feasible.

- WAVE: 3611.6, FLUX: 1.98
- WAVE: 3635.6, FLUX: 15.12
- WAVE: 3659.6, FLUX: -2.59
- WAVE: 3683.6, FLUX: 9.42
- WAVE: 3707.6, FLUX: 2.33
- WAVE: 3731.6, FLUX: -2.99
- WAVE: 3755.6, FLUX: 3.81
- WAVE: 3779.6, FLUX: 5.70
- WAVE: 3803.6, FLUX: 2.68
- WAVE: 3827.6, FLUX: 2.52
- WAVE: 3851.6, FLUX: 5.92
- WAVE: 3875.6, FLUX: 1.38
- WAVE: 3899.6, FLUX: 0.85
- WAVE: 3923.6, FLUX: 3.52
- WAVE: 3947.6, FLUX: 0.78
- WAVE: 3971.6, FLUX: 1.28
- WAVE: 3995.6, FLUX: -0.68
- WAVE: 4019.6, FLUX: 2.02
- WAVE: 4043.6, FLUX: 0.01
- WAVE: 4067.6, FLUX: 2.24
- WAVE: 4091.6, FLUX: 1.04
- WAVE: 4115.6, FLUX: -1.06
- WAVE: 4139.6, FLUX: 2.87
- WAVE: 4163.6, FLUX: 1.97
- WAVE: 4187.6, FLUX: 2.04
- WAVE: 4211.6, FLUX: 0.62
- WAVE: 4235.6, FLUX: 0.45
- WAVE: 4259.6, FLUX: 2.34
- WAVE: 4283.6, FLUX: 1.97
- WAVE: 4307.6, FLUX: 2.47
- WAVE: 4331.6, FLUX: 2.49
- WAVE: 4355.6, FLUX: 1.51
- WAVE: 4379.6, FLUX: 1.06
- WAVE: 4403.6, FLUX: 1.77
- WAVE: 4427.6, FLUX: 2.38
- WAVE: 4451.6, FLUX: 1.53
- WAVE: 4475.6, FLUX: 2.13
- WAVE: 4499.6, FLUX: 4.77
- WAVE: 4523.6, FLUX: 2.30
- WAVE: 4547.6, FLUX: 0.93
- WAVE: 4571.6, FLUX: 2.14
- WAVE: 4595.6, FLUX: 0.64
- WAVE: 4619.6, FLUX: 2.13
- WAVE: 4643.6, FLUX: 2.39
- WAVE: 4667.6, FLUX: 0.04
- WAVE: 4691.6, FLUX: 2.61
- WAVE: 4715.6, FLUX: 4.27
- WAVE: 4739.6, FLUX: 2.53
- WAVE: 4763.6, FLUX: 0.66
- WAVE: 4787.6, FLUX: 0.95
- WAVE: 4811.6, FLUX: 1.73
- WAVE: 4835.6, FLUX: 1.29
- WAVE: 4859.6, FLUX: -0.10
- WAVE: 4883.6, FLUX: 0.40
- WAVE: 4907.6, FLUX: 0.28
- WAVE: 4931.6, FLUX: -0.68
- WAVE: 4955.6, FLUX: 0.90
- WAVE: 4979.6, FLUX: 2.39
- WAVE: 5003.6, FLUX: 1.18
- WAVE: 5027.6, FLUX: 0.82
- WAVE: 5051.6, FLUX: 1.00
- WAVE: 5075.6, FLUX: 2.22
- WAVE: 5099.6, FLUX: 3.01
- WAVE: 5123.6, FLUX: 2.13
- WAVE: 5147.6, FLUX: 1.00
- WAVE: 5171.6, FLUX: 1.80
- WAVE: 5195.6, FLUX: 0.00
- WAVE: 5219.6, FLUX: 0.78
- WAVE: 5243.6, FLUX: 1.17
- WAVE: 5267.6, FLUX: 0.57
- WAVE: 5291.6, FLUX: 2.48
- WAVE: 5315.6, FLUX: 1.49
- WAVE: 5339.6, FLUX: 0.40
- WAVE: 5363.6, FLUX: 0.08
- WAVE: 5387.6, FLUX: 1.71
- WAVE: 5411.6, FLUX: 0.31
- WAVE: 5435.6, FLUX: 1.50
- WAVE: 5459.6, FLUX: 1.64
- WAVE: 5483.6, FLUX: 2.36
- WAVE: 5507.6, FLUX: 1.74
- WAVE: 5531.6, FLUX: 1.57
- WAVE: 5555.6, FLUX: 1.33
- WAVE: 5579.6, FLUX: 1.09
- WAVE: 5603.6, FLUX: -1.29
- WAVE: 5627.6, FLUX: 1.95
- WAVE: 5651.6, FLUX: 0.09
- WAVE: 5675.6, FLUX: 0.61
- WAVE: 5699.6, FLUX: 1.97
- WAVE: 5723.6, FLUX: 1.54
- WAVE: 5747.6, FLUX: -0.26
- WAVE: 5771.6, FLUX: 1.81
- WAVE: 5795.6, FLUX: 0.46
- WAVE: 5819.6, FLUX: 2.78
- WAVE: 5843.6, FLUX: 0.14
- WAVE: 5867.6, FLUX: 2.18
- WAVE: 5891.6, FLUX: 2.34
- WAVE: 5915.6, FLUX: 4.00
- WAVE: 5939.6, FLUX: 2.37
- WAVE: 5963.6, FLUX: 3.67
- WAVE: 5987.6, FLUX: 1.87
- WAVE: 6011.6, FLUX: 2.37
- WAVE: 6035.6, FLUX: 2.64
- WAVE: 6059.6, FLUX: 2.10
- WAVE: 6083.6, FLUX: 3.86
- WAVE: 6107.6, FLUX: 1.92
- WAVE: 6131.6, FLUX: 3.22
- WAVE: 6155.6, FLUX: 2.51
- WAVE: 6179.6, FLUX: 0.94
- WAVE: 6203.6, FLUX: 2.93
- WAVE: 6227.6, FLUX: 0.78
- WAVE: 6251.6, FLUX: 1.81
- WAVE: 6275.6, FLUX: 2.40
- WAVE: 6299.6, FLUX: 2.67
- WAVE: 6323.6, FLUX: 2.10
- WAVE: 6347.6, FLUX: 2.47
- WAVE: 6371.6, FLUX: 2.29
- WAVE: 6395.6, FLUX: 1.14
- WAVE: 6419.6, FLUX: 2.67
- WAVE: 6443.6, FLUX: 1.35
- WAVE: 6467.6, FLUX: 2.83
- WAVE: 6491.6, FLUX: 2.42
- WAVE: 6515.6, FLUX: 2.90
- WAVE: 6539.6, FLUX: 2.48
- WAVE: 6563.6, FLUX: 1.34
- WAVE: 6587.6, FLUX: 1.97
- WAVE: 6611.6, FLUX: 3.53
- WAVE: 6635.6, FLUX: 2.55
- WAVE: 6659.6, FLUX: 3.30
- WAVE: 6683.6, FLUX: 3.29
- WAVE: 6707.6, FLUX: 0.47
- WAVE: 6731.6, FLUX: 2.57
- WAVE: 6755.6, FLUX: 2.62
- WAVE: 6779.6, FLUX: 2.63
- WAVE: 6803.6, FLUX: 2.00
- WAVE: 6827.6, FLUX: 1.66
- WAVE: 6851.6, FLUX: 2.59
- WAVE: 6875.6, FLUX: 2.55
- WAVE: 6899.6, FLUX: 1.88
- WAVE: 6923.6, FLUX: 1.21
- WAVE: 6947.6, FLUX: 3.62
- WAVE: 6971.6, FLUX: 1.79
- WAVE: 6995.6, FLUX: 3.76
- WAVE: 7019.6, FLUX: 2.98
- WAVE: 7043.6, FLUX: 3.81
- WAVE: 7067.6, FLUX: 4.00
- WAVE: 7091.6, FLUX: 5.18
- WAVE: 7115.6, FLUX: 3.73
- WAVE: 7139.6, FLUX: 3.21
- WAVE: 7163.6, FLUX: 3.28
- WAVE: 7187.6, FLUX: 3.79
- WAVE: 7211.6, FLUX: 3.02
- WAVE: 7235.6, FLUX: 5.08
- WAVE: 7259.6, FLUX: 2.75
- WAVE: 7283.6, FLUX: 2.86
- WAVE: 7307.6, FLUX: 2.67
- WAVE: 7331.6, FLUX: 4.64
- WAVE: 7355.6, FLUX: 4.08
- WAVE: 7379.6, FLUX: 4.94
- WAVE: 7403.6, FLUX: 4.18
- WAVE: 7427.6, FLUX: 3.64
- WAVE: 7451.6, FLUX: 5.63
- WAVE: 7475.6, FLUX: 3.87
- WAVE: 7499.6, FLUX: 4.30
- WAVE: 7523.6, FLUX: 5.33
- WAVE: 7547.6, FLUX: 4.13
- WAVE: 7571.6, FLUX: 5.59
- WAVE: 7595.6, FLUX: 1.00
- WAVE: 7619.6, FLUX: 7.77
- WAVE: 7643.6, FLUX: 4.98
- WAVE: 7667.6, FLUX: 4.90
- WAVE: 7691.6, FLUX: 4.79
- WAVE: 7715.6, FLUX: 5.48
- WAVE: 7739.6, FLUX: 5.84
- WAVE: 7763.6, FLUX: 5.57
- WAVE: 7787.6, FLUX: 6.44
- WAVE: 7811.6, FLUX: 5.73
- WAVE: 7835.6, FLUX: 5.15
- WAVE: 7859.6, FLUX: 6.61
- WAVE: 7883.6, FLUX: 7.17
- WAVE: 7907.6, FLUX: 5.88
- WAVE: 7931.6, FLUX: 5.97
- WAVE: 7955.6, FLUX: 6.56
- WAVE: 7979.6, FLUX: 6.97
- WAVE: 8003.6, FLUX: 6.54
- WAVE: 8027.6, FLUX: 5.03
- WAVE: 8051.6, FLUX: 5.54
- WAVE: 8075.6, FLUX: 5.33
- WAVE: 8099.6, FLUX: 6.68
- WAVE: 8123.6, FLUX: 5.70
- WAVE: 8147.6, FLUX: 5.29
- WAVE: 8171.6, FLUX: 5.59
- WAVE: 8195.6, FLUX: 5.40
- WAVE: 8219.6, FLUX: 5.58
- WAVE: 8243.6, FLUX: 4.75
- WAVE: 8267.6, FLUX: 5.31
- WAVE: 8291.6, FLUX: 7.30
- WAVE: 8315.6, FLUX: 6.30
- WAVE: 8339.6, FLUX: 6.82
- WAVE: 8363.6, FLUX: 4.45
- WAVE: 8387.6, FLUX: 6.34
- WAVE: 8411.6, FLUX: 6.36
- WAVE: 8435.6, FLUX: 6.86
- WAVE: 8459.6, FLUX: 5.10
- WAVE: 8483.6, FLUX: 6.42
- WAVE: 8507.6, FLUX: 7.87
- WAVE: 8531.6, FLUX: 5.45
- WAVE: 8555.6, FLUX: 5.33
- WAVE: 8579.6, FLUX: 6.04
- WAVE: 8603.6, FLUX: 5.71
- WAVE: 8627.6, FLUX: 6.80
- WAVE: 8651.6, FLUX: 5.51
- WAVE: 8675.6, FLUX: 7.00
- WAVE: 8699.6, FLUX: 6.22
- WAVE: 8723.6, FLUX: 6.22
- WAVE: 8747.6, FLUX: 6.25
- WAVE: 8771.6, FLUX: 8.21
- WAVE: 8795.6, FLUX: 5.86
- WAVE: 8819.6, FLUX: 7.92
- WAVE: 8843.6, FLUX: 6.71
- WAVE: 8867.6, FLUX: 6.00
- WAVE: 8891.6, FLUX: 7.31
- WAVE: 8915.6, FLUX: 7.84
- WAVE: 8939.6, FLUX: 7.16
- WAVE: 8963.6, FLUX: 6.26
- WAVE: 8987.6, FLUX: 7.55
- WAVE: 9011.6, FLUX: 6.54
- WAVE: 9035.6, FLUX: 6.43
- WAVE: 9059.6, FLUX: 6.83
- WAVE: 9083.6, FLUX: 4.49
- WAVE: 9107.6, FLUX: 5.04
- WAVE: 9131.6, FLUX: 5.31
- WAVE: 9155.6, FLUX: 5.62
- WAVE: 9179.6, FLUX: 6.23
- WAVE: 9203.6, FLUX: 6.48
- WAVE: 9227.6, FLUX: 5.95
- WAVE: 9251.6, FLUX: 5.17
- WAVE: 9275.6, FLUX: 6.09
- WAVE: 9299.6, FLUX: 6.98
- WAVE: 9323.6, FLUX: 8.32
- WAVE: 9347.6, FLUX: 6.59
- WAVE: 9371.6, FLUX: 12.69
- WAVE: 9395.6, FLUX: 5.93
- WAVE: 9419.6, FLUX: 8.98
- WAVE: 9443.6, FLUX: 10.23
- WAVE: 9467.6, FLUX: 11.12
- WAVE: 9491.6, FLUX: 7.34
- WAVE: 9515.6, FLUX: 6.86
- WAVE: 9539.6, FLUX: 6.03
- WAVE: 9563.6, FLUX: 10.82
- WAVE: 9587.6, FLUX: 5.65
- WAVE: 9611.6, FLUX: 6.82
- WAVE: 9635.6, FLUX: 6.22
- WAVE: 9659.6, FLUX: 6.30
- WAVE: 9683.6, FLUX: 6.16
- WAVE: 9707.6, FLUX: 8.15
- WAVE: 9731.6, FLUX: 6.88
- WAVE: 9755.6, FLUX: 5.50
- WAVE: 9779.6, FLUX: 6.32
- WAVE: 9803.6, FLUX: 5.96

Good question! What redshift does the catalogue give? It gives 0.76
